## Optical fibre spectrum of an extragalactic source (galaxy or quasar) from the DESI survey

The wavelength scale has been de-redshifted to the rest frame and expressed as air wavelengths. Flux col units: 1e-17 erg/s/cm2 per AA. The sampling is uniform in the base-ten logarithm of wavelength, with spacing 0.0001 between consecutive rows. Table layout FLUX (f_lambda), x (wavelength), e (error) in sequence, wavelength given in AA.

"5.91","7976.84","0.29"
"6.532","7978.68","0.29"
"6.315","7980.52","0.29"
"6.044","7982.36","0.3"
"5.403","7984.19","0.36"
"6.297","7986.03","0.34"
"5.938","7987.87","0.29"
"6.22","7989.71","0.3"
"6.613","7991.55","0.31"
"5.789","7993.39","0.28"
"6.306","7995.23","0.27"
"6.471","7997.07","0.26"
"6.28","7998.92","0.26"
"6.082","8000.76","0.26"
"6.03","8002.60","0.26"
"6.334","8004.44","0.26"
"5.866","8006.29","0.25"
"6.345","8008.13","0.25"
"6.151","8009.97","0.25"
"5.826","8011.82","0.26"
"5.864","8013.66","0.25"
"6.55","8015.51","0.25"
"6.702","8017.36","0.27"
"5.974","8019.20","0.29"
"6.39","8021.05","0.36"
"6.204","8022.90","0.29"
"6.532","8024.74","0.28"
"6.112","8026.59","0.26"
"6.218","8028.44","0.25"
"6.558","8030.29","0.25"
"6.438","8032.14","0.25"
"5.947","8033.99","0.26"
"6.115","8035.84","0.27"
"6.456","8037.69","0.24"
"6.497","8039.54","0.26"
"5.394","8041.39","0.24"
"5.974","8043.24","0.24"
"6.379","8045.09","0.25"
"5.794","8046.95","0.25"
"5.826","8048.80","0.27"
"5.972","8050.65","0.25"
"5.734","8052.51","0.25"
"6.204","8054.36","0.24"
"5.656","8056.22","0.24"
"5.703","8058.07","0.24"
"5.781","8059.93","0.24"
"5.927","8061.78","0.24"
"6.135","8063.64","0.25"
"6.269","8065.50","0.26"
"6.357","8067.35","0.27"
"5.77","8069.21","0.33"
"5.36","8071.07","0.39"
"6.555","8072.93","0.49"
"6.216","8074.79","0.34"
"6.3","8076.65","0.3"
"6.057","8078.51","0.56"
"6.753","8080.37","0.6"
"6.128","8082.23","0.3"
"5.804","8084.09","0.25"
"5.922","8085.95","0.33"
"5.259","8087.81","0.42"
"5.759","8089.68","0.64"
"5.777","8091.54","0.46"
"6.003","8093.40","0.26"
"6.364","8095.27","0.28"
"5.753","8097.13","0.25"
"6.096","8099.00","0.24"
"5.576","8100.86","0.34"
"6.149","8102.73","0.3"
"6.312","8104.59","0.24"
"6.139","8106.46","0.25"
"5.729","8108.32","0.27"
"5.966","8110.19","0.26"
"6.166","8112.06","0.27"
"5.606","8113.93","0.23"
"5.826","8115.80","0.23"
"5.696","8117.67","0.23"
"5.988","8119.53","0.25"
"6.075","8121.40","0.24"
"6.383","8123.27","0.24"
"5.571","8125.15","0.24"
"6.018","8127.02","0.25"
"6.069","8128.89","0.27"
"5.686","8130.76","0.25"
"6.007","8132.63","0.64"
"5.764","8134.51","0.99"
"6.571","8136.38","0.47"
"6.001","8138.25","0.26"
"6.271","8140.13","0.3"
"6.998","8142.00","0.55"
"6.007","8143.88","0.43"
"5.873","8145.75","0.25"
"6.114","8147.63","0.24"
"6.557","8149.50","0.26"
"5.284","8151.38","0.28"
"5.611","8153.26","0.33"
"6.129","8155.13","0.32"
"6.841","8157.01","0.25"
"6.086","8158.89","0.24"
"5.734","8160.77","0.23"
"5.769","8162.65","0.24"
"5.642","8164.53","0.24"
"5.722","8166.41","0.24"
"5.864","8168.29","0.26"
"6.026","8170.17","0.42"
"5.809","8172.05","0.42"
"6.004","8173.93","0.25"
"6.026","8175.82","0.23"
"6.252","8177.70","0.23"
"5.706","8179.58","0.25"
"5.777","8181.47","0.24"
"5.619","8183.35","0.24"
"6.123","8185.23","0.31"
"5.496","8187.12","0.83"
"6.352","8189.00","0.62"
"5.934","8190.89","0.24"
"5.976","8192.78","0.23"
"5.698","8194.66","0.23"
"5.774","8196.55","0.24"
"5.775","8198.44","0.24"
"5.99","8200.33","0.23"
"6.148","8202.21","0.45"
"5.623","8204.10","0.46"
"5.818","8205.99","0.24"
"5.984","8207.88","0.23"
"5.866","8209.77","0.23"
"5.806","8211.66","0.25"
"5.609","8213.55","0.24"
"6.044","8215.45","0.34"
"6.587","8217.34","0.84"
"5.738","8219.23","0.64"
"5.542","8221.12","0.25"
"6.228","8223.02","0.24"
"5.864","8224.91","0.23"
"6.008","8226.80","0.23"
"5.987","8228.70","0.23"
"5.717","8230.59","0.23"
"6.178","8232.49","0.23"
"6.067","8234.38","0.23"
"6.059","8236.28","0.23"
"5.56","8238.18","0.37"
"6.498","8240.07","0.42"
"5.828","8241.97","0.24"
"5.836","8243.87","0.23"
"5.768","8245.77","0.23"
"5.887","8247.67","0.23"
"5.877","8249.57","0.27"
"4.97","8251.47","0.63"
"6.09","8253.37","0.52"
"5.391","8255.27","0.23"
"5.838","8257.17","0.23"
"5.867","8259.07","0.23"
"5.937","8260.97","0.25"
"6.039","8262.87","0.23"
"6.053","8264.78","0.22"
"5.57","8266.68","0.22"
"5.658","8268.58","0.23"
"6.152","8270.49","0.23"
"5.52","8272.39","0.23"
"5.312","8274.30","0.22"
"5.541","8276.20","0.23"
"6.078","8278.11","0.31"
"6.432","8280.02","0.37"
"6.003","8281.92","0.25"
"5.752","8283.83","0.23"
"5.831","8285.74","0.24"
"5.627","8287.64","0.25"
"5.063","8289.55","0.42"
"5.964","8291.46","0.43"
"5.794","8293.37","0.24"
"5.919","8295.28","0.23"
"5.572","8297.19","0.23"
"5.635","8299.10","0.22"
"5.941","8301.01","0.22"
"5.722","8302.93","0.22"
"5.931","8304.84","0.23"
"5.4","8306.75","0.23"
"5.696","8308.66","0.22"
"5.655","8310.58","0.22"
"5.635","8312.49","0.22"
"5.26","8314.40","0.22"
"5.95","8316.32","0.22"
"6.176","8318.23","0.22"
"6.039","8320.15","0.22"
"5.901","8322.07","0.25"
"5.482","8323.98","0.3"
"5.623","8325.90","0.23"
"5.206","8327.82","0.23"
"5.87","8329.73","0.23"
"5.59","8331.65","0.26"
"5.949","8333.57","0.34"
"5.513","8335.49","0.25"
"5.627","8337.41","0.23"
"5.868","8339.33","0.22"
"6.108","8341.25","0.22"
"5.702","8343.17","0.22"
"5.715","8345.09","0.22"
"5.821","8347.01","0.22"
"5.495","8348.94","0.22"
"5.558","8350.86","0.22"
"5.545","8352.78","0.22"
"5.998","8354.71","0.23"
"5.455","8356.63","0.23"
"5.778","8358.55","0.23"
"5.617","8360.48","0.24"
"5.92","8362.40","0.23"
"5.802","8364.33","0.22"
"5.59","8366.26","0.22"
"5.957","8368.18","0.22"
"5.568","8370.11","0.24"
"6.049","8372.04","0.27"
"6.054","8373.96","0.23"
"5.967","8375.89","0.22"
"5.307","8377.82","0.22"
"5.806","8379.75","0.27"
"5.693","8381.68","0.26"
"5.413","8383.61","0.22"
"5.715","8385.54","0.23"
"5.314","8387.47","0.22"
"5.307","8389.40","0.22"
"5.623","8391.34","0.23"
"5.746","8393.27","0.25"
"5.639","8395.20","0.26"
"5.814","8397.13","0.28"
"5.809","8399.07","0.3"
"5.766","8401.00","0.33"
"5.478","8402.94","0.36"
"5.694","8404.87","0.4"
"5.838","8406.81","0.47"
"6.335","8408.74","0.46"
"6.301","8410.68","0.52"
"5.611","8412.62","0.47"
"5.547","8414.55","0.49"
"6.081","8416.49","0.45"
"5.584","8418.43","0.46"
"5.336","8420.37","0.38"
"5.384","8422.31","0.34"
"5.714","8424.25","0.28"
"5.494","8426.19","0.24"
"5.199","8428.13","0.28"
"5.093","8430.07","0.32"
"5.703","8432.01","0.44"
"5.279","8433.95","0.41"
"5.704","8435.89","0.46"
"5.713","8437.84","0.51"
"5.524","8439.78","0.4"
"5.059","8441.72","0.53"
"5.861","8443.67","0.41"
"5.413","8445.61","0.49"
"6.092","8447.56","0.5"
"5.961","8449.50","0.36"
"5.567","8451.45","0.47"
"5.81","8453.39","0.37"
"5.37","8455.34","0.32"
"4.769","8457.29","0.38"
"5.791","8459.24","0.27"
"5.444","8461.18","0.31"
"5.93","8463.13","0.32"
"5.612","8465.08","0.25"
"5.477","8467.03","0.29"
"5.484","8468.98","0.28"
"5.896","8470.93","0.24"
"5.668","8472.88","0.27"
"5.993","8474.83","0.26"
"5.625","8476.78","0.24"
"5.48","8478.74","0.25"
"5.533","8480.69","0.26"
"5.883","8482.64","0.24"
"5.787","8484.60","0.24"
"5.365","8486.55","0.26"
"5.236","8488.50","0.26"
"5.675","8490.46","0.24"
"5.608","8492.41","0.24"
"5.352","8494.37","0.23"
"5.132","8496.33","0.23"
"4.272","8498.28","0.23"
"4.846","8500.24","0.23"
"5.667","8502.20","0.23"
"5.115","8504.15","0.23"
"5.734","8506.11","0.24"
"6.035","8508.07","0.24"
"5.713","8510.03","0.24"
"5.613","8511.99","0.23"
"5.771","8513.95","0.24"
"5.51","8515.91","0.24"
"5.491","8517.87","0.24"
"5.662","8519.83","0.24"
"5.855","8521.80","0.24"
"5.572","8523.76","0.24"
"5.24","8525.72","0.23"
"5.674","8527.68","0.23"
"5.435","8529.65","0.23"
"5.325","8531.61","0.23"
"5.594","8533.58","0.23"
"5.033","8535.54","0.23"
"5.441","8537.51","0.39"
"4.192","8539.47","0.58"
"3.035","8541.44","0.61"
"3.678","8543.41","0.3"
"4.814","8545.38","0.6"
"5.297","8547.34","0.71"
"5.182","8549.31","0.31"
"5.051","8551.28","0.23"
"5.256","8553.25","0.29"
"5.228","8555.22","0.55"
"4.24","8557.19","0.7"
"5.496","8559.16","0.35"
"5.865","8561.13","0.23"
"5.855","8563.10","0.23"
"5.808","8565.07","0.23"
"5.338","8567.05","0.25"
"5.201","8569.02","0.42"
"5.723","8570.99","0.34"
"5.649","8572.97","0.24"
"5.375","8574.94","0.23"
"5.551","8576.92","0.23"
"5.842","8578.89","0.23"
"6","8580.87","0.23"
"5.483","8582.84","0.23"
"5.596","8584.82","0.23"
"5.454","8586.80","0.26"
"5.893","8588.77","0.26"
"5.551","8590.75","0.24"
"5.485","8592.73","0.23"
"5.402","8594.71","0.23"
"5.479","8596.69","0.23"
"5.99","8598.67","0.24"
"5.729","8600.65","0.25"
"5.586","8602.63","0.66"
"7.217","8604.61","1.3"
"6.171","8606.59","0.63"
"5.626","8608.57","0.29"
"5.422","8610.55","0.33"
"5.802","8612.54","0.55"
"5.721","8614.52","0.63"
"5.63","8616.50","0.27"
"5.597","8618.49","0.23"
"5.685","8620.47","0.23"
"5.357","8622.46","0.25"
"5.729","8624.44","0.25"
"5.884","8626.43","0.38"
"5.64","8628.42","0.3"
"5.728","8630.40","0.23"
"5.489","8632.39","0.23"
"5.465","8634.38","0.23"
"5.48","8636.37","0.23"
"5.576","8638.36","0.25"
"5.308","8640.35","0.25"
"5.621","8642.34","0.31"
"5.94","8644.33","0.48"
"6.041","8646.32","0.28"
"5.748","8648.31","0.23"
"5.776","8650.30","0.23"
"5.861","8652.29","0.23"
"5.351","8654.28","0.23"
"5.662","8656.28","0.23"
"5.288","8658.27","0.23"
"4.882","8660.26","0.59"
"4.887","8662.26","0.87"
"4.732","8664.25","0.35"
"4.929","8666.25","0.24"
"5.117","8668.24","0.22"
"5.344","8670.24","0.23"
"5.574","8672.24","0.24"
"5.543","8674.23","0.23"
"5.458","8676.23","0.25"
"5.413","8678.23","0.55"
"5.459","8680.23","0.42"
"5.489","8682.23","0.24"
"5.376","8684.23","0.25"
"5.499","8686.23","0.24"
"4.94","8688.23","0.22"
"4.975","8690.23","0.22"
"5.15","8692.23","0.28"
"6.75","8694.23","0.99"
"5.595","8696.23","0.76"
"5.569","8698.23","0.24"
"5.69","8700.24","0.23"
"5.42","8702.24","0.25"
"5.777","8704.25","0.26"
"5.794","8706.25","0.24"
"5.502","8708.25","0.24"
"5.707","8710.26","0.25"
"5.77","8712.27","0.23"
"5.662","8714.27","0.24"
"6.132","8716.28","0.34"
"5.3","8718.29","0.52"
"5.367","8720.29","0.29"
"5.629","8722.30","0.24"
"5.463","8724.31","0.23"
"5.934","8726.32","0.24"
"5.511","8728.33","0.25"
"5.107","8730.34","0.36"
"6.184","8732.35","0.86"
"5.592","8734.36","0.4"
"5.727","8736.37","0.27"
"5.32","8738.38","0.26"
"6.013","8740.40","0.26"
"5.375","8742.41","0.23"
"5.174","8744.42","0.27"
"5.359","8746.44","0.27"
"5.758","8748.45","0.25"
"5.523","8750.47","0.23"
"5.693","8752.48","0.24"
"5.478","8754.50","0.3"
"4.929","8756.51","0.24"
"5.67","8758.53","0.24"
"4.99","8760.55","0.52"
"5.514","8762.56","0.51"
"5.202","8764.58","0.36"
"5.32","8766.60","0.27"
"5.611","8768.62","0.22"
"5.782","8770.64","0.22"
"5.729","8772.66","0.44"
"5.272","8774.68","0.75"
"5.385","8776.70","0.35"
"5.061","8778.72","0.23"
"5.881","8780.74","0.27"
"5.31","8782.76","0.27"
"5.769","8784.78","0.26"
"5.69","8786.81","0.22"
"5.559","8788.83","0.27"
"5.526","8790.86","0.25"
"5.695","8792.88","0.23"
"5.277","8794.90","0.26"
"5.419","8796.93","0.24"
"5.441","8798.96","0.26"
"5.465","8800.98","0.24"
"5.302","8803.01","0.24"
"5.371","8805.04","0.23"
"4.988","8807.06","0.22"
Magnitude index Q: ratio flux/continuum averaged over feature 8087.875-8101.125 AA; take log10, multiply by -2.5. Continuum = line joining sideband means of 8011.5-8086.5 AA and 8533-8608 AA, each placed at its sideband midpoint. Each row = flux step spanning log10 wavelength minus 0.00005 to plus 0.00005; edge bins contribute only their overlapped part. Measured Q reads 0.03 mag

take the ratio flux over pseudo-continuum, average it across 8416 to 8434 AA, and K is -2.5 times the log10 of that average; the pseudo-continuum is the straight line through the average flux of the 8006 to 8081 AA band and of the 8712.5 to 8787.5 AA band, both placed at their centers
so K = 0.06 mag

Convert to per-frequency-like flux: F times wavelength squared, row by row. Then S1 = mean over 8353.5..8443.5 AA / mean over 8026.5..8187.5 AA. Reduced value 1.0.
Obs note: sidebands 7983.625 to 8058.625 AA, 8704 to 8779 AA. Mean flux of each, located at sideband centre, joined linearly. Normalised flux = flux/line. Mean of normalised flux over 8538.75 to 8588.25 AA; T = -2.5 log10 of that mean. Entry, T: 0.09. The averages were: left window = 6.13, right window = 5.54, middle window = 5.22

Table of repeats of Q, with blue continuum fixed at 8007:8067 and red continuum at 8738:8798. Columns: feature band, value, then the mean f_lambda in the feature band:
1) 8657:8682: 0.07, 5.23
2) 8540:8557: 0.21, 4.66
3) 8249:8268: 0.03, 5.76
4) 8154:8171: 0.01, 5.98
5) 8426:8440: 0.06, 5.46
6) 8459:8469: 0.02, 5.63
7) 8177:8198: 0.02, 5.88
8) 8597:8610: -0.07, 6.01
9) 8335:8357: 0.03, 5.71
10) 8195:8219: 0.01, 5.91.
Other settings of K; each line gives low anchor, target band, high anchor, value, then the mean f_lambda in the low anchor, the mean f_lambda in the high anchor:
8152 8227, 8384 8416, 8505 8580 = -0.03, 5.91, 5.33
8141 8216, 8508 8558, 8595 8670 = 0.10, 5.94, 5.59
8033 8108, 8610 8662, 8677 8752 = 0.01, 6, 5.57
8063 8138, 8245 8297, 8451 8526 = 0.00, 6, 5.53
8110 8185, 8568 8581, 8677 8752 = 0.01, 5.98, 5.57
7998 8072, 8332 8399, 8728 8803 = 0.02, 6.09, 5.49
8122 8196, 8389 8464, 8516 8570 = -0.04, 5.98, 5.19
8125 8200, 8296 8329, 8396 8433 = 0.02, 5.97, 5.67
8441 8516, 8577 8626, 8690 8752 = -0.03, 5.54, 5.62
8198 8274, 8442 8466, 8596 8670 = 0.02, 5.87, 5.6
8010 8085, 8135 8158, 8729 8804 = -0.03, 6.11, 5.49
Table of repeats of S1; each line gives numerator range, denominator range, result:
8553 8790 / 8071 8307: 1.05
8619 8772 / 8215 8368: 1.05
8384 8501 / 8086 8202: 1.01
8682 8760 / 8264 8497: 1.06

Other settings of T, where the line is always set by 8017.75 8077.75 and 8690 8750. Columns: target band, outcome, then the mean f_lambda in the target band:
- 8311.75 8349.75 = 0.031 mag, 5.73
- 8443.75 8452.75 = 0.006 mag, 5.77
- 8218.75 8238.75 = 0.009 mag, 5.91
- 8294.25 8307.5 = 0.033 mag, 5.74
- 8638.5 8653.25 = -0.015 mag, 5.75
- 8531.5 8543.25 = 0.230 mag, 4.65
